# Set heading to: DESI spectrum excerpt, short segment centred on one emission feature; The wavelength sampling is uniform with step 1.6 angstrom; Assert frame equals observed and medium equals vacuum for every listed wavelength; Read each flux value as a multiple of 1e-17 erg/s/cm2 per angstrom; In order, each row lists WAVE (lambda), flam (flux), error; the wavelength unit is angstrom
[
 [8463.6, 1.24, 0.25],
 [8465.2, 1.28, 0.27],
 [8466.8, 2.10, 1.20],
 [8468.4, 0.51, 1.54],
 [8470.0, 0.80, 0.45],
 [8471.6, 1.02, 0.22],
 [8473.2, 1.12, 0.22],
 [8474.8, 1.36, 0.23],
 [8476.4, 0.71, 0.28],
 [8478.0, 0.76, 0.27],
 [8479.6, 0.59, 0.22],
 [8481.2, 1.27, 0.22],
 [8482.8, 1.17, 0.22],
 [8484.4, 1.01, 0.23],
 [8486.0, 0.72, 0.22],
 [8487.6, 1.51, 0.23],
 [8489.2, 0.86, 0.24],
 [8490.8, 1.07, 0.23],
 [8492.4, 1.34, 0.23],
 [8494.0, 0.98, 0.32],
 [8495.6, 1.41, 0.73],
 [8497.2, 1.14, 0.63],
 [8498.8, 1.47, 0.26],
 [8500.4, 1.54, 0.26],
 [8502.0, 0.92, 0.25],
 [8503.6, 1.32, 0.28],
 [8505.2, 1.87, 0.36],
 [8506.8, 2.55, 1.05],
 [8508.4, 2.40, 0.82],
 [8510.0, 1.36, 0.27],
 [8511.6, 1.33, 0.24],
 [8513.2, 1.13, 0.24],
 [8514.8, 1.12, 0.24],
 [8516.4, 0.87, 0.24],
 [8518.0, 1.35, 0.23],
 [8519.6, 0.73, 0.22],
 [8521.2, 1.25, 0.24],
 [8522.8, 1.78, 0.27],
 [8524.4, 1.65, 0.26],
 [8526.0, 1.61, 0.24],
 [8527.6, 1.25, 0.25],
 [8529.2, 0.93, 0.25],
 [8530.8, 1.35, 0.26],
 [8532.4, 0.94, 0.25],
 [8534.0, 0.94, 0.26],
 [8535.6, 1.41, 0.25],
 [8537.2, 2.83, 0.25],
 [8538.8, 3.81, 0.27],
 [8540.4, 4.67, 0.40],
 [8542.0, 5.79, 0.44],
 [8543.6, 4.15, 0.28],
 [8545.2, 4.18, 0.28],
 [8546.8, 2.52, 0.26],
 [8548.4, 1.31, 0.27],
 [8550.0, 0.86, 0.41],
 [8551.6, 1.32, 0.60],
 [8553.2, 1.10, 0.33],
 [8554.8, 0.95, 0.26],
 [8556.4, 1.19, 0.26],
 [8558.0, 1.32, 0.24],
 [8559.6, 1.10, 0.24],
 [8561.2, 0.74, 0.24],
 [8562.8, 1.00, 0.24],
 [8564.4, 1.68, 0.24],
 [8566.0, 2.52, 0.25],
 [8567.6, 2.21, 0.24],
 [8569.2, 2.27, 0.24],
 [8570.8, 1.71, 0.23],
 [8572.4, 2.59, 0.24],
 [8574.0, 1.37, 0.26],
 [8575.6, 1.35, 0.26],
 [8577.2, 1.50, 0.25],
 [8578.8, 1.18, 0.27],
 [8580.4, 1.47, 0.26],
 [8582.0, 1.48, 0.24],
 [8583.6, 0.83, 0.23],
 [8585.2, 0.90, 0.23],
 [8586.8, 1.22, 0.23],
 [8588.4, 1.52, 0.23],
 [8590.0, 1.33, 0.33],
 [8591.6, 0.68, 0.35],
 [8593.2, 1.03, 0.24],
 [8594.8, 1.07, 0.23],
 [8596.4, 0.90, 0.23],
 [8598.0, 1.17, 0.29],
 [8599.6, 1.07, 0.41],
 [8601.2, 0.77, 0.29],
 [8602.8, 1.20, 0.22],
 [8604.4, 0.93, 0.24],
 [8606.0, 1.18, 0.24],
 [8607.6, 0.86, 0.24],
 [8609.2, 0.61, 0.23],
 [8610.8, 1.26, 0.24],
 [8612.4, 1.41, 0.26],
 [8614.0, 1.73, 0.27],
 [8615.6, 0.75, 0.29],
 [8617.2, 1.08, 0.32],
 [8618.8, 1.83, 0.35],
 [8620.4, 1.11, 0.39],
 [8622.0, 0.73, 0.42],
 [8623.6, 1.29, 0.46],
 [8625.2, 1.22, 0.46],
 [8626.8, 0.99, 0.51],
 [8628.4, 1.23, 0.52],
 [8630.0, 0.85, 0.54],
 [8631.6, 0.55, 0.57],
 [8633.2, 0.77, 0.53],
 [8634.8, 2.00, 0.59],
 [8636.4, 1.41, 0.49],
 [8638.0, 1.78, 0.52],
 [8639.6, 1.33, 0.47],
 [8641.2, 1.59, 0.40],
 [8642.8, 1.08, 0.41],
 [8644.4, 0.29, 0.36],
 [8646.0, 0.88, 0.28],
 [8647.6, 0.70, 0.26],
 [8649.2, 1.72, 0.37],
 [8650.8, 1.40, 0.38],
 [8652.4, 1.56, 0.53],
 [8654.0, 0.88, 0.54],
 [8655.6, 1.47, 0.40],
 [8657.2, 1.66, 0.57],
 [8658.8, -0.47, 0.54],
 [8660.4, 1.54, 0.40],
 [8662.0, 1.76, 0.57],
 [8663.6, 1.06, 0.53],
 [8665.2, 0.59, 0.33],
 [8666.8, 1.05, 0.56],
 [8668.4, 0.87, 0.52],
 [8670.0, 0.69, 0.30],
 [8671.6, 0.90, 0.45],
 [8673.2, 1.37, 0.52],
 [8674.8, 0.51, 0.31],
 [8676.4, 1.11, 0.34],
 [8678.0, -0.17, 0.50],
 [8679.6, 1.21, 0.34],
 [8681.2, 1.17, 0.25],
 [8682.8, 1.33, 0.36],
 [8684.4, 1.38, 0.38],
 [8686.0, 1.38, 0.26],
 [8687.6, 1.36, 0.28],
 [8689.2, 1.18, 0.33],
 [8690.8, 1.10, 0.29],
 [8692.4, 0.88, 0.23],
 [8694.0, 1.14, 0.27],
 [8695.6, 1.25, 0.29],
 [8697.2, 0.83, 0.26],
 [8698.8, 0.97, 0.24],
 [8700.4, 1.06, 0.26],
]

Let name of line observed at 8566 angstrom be [N II]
